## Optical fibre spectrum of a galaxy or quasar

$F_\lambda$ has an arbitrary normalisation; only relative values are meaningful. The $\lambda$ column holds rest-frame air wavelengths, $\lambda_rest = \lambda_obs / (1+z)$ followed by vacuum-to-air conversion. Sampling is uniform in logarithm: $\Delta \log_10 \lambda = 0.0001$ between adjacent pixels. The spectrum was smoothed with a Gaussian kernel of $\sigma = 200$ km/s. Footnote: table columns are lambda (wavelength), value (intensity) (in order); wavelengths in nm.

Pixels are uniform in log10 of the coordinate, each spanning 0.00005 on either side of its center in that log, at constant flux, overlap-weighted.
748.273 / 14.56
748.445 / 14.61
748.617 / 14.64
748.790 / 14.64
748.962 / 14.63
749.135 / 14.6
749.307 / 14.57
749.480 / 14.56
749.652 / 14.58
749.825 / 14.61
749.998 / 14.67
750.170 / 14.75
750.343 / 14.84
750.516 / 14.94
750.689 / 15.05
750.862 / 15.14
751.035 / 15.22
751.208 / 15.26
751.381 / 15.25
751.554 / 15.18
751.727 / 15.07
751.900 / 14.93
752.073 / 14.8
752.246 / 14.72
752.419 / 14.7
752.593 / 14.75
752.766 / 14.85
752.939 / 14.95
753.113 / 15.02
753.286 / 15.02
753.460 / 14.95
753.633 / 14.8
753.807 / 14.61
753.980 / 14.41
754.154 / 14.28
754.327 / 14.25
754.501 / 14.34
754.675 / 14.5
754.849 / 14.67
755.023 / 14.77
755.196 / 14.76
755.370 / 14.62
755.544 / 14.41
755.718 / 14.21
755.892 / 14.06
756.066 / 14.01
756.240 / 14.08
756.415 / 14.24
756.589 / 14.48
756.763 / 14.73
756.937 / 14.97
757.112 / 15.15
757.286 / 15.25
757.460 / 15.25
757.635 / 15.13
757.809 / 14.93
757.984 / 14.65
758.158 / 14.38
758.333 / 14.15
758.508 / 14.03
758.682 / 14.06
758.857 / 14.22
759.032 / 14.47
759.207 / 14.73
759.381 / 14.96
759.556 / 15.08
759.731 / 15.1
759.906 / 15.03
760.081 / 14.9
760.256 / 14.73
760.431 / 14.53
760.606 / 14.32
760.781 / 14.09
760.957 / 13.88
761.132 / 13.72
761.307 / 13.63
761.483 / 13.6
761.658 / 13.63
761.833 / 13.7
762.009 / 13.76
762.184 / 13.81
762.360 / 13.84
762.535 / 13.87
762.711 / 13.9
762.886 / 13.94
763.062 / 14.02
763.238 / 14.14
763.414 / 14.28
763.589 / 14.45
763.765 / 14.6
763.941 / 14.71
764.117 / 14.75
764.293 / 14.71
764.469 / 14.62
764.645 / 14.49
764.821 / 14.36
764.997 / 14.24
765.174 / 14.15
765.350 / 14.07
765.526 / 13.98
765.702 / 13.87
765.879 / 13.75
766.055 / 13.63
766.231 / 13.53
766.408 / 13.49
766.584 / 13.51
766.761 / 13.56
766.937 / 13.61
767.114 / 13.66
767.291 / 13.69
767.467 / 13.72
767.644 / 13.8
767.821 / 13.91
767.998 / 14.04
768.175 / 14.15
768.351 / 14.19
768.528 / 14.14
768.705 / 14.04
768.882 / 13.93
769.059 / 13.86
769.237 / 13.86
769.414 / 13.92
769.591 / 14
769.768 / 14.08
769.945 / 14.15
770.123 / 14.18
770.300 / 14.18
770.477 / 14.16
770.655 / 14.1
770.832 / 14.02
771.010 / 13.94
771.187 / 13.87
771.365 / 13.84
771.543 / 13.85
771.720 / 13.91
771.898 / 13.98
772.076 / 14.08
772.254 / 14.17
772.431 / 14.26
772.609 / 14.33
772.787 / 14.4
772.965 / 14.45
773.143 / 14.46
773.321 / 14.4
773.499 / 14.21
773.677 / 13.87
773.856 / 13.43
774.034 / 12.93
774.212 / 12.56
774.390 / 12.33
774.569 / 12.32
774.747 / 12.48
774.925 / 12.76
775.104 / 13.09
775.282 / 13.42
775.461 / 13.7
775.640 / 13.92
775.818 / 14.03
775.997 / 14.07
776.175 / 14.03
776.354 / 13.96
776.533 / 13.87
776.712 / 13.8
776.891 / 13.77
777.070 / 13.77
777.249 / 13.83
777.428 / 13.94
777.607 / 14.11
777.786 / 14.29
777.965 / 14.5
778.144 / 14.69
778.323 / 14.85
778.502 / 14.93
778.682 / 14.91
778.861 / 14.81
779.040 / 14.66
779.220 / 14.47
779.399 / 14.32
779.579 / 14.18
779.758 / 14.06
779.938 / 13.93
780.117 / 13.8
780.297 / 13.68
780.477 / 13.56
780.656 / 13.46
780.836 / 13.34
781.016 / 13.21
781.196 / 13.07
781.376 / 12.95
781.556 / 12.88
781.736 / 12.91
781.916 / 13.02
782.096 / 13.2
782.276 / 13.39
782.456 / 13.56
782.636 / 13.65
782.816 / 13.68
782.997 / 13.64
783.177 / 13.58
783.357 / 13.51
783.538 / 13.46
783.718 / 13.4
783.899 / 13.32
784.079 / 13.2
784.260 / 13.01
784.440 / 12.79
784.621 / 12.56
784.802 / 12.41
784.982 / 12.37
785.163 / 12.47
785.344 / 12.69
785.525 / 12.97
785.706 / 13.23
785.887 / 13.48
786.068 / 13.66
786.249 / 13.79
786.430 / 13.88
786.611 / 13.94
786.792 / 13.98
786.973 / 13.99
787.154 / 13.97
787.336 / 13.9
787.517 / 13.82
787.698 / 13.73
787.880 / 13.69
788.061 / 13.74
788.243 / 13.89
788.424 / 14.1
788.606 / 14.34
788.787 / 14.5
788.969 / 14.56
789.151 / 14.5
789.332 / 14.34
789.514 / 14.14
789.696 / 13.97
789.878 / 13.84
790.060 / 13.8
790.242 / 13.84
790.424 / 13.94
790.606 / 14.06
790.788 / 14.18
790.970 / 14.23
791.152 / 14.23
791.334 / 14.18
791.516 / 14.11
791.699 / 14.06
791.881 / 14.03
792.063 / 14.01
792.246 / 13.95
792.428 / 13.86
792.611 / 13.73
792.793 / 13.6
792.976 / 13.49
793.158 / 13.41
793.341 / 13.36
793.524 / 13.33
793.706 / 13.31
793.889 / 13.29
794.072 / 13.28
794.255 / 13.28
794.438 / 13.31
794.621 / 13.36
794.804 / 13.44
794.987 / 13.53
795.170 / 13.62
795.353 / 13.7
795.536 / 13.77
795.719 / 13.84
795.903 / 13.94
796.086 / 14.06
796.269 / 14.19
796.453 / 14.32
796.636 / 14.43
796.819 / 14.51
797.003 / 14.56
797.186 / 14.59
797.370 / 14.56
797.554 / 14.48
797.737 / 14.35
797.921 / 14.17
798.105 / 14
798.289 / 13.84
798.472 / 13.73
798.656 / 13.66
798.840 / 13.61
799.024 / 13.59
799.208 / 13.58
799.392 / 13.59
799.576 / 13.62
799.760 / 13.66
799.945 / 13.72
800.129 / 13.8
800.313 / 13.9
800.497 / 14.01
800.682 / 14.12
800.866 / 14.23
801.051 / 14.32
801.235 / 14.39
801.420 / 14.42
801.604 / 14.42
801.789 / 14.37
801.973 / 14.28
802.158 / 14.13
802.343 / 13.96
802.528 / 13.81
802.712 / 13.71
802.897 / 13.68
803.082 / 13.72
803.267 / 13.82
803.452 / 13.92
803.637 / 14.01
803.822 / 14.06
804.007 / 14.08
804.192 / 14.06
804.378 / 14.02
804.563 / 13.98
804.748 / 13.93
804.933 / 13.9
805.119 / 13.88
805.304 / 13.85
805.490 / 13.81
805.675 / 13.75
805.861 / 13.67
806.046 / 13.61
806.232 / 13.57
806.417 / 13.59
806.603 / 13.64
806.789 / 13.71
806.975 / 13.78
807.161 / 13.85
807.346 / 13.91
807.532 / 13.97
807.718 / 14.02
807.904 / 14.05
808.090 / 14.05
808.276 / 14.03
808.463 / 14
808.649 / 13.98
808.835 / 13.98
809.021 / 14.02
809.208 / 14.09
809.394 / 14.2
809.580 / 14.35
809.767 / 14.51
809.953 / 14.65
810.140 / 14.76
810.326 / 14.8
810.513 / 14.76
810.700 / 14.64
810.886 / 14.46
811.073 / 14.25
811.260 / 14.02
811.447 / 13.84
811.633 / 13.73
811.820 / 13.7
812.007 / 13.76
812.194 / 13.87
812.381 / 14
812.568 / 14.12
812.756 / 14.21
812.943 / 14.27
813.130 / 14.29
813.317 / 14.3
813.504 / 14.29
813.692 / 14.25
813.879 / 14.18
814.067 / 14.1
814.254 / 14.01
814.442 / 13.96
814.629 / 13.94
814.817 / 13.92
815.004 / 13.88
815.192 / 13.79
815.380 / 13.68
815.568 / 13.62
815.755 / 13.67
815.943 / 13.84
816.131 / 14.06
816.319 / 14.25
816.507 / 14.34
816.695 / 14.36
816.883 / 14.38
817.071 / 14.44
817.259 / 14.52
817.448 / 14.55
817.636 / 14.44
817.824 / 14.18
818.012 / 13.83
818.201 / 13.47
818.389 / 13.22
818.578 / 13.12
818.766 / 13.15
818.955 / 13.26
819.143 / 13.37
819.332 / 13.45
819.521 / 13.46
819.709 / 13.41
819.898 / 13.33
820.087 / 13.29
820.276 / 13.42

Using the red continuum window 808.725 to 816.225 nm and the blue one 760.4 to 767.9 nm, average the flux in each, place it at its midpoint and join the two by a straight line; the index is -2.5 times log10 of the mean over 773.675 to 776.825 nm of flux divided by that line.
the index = 0.05 mag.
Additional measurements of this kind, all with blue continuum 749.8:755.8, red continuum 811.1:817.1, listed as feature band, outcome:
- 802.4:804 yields 0.02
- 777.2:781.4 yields 0.03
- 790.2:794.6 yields 0.04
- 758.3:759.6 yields 0.02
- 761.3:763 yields 0.07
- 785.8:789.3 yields 0.03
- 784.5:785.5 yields 0.15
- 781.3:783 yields 0.09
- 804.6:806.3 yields 0.03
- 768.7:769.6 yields 0.05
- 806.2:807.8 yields 0.03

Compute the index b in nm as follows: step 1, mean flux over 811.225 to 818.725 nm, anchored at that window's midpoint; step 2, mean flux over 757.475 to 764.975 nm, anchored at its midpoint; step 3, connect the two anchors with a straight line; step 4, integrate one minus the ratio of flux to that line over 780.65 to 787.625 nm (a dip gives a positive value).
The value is 0.43 nm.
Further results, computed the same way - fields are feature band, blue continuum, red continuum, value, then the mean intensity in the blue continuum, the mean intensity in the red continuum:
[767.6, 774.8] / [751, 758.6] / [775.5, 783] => 0.14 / 14.7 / 13.9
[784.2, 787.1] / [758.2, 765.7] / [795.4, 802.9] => 0.19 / 14.3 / 14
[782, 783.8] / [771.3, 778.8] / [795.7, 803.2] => 0.05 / 13.9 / 14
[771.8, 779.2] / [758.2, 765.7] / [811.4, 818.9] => 0.14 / 14.3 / 14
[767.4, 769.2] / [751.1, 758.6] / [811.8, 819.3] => 0.07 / 14.7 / 14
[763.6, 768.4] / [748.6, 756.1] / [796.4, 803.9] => 0.16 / 14.7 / 14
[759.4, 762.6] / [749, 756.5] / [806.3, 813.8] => 0.09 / 14.7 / 14.1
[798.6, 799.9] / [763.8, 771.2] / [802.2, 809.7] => 0.03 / 14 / 13.9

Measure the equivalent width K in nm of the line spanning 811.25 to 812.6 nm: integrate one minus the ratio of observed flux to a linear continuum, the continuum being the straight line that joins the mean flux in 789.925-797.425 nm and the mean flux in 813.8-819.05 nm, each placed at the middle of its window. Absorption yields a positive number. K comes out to 0.01 nm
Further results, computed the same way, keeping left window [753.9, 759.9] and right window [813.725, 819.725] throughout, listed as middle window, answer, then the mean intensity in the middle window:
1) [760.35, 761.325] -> 0.03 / 14.1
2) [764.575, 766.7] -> 0.08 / 13.9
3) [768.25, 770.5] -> 0.06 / 14.1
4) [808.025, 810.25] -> -0.04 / 14.2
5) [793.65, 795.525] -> 0.09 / 13.4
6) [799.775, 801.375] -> 0.00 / 14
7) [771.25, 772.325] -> 0.03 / 14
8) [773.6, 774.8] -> 0.13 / 12.8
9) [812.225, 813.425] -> -0.02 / 14.2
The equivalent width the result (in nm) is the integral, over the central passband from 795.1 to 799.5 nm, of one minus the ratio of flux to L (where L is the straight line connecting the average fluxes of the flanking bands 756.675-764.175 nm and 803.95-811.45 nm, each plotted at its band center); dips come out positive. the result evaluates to 0.03 nm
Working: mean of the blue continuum 14.4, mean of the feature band 14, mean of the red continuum 14.1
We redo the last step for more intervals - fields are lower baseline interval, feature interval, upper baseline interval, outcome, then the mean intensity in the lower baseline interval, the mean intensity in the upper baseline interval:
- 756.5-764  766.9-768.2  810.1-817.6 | 0.05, 14.4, 14.1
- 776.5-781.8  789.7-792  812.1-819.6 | -0.01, 14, 14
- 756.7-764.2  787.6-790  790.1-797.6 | -0.03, 14.4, 13.9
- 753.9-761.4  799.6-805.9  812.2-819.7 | 0.04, 14.5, 13.9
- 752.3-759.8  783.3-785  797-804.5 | 0.15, 14.6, 14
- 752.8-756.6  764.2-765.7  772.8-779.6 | -0.01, 14.5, 13.9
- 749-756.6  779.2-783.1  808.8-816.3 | 0.24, 14.7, 14.1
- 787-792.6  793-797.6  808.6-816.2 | 0.08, 14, 14.1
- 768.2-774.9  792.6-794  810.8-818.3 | 0.05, 13.9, 14.1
